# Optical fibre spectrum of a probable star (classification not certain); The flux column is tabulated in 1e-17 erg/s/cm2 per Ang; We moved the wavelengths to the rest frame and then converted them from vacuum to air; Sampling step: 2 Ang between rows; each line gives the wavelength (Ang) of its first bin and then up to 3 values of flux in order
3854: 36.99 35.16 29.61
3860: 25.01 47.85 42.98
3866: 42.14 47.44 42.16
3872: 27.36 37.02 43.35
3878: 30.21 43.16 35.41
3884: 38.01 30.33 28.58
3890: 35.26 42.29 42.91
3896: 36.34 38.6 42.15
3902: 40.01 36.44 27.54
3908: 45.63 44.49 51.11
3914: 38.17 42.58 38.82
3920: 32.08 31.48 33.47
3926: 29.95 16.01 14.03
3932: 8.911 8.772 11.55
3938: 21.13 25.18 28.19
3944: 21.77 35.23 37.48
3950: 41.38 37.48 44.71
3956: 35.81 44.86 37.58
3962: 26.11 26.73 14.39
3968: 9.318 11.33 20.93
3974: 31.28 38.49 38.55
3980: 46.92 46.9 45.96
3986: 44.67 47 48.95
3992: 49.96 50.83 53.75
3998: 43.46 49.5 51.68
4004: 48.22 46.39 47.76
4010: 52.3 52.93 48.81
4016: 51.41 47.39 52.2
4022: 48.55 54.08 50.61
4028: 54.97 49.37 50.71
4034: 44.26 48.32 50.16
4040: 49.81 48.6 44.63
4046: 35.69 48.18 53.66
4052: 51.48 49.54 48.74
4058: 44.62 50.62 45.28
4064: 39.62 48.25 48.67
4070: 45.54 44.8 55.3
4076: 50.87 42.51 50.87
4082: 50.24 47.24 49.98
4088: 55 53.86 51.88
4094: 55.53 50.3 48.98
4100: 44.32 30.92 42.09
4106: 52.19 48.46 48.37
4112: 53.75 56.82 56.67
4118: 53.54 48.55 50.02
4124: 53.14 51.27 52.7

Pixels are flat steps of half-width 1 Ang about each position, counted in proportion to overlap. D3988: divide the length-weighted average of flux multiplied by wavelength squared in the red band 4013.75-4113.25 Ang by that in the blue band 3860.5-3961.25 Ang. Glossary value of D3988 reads 1.52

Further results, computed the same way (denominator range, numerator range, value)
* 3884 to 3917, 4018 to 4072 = 1.33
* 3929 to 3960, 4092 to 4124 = 1.91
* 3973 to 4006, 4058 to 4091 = 1.10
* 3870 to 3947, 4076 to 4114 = 1.65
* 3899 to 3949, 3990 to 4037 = 1.71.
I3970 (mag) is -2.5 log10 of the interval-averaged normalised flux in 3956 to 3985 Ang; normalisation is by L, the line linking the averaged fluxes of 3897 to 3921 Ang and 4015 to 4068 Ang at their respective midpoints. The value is 0.36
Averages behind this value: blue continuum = 39.8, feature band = 31.5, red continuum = 48.5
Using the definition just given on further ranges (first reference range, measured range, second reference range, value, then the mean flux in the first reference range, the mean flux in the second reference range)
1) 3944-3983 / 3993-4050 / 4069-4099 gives -0.20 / 32.6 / 50.2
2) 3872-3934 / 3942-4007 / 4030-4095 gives 0.08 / 34.6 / 48.6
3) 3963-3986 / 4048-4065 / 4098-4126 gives -0.15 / 30.7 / 49.2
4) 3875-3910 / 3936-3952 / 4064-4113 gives 0.35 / 37.6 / 48.6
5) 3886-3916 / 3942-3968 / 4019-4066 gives 0.29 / 39.1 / 48.4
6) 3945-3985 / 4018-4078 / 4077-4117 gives -0.12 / 33.6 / 49.5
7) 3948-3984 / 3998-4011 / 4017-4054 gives -0.17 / 33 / 49.1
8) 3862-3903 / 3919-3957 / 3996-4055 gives 0.50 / 38.5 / 49.2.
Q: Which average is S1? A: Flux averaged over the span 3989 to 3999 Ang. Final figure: 49.4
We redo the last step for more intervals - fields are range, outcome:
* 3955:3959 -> 40.3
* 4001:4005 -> 50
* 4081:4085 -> 48.7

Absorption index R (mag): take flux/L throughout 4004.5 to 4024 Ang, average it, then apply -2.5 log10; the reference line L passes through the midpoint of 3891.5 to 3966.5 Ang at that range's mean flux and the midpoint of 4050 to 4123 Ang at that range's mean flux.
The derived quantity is -0.20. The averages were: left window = 32.5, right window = 49.1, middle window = 49.9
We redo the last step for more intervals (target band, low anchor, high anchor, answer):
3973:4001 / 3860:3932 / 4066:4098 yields -0.06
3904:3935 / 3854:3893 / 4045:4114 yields 0.26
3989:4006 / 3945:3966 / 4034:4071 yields -0.21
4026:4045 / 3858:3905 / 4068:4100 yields -0.05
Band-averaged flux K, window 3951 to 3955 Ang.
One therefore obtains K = 41.1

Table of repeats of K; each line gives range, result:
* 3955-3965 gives 34.2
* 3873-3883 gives 37.8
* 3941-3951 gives 32.8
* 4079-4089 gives 50.7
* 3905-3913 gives 42.2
